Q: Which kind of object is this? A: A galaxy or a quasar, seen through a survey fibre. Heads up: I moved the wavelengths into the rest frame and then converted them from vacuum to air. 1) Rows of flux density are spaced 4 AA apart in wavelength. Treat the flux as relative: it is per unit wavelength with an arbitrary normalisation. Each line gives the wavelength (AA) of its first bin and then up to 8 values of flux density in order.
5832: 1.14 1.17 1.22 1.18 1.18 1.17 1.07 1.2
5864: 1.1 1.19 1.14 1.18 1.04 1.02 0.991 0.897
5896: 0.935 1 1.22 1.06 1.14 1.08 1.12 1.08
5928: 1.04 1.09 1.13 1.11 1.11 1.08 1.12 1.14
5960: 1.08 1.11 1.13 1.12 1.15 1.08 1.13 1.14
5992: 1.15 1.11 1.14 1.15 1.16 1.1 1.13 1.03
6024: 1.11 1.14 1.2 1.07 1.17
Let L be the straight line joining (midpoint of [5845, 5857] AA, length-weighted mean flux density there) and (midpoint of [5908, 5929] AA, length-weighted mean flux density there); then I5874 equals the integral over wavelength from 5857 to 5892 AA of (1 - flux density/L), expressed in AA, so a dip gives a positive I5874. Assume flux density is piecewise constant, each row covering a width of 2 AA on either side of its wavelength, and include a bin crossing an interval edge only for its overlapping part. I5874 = 1.1 AA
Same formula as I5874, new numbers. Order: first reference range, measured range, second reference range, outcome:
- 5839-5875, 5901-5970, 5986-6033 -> 2.2 AA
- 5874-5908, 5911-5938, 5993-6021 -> -0.9 AA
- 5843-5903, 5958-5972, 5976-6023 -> 0.0 AA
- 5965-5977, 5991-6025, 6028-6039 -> 0.5 AA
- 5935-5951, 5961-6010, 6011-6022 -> -1.6 AA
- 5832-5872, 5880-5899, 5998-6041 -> 3.0 AA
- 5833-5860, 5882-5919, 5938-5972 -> 3.2 AA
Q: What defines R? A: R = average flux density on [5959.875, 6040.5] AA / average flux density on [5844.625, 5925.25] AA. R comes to 1.03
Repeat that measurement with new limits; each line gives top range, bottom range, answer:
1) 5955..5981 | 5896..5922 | 1.02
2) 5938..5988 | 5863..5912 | 1.04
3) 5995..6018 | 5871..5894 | 1.09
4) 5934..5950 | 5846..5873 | 0.96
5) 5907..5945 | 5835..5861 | 0.94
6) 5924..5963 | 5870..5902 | 1.07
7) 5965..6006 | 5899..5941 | 1.03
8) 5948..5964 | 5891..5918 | 1.05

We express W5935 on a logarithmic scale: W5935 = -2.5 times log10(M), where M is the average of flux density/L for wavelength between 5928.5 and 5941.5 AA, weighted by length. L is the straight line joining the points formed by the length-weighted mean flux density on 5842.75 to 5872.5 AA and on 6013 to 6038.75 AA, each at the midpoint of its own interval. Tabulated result 0.03 mag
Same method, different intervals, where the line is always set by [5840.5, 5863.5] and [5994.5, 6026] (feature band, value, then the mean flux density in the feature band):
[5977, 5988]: 0.01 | 1.12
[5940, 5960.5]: 0.02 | 1.11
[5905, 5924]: 0.04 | 1.1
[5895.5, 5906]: 0.08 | 1.07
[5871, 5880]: 0.02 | 1.14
